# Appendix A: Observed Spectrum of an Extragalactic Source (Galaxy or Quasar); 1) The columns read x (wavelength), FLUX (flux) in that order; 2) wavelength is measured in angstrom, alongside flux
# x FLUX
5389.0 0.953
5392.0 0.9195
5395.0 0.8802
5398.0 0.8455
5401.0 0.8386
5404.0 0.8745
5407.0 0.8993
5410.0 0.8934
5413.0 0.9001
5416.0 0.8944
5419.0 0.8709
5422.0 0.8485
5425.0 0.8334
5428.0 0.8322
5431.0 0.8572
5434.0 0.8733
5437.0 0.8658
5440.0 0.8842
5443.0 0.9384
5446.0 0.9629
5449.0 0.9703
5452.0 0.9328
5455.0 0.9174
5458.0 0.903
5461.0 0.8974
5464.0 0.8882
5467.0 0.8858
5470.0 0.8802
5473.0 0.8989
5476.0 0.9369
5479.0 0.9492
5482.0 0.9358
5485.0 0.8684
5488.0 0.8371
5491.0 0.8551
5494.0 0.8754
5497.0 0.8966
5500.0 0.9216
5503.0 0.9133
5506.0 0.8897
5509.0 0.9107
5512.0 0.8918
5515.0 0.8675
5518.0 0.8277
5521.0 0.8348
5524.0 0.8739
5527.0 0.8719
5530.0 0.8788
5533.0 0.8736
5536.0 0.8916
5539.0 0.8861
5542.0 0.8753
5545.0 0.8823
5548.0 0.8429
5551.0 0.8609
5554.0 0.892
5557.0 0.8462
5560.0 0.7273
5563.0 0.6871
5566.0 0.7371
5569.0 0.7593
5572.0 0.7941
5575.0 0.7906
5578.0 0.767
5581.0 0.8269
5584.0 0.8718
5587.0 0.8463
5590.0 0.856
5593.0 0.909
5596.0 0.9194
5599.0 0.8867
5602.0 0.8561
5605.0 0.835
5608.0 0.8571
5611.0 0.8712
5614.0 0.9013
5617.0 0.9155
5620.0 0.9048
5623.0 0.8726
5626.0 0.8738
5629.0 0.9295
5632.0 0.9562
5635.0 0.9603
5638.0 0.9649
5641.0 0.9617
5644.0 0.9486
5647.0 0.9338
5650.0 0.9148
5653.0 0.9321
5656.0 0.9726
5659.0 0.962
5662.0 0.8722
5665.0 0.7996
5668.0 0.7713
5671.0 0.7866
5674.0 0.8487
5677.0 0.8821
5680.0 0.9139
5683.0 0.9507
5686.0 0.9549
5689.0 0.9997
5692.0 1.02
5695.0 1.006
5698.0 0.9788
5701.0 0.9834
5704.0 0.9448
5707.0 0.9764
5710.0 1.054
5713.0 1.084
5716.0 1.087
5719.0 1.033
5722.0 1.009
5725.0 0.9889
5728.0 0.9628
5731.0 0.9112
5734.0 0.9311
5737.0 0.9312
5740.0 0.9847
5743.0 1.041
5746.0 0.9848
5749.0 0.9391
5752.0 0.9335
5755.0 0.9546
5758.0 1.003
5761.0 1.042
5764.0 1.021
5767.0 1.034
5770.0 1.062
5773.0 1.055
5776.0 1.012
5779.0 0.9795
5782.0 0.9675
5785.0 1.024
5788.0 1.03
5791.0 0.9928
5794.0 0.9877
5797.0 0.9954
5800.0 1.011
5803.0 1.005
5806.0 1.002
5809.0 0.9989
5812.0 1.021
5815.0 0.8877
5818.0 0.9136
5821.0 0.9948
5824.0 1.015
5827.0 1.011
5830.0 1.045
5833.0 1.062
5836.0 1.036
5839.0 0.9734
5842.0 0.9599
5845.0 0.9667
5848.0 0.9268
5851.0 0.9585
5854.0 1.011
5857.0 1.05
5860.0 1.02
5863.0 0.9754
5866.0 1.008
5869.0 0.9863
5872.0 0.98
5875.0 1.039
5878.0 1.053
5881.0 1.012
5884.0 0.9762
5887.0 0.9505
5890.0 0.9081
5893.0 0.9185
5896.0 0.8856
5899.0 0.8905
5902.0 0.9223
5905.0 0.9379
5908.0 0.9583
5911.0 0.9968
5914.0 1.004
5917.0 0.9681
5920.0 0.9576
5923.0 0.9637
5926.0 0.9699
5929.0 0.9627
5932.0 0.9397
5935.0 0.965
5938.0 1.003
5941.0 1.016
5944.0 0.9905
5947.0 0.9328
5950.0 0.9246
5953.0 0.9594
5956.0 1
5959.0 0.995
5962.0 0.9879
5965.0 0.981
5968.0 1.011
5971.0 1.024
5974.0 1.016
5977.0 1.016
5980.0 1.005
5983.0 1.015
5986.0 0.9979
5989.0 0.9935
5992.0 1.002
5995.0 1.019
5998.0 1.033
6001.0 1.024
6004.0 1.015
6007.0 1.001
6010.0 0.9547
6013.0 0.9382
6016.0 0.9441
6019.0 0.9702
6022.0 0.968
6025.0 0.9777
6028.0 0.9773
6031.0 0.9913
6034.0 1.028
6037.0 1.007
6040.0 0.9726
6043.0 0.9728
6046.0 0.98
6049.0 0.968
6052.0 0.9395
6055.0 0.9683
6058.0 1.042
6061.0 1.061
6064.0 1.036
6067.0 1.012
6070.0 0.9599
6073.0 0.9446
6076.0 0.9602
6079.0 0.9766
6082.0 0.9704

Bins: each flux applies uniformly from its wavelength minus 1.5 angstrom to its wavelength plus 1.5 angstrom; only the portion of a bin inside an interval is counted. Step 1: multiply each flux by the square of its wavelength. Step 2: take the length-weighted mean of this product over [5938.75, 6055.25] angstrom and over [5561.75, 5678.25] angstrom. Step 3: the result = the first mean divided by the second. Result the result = 1.29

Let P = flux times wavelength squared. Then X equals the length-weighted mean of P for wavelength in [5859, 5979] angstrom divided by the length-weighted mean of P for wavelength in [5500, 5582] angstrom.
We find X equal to 1.3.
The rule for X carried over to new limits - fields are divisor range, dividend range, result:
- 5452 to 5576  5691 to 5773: 1.25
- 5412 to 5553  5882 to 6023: 1.30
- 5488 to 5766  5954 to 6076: 1.25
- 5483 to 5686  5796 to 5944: 1.24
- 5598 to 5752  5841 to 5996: 1.13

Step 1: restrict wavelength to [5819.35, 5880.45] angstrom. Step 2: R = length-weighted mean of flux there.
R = 1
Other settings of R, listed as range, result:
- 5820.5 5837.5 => 1.03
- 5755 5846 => 1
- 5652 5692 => 0.9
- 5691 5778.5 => 0.999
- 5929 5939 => 0.967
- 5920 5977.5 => 0.981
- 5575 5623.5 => 0.866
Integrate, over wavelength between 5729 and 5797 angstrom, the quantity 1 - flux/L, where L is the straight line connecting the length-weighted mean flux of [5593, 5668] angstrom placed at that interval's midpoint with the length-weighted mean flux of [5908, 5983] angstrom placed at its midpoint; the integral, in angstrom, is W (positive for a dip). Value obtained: -3.9 angstrom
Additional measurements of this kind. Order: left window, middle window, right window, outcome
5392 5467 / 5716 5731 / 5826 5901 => -0.7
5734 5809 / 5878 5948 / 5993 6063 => 2.4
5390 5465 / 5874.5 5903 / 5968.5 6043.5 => 0.6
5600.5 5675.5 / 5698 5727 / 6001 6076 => -3.2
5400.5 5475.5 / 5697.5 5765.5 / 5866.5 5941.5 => -3.8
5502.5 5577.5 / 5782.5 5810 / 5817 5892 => -1.1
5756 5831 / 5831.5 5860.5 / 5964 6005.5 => 0.3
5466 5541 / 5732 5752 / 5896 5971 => -0.7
